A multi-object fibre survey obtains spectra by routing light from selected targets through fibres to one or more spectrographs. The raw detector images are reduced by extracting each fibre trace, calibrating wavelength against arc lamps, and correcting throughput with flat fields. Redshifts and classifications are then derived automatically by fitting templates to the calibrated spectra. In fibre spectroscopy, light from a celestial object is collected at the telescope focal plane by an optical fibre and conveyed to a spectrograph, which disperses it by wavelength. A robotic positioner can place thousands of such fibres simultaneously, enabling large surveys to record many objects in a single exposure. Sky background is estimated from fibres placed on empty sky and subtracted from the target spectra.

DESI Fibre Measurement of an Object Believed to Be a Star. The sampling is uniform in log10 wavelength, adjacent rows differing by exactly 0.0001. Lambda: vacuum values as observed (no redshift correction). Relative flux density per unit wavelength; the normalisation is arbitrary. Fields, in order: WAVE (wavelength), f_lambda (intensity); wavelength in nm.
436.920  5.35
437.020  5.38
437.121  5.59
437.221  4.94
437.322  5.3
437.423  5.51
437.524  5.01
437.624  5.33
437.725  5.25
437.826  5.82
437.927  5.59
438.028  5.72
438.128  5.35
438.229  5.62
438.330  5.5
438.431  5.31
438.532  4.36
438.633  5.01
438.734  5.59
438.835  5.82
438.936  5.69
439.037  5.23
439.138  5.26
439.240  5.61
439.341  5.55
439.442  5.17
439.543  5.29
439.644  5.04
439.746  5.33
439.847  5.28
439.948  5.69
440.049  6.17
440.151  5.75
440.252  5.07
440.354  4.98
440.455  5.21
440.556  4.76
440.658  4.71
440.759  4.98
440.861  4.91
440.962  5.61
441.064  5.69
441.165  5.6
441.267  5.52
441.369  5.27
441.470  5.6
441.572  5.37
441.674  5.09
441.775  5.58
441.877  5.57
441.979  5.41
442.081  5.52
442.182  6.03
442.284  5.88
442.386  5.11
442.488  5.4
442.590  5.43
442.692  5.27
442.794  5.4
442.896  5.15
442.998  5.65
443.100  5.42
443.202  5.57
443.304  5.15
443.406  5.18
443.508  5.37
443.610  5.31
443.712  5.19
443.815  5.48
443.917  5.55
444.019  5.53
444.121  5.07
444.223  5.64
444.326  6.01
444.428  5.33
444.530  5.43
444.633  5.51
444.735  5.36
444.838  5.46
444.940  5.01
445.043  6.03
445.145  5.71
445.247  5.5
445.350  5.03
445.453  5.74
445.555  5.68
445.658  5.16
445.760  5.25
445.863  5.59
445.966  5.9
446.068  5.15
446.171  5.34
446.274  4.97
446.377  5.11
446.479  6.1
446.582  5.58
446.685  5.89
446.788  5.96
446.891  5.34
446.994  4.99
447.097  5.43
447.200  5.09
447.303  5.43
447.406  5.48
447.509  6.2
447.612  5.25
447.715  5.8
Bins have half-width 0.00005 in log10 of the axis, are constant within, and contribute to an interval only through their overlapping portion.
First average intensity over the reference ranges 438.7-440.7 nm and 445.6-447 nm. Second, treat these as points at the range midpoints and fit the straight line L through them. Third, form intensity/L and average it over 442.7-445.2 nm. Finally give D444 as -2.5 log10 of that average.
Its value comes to 0.00 mag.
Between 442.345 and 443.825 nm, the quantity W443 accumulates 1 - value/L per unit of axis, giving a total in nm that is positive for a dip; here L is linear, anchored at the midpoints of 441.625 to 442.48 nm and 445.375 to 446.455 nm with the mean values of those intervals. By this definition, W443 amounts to 0.04 nm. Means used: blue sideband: 5.52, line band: 5.33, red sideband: 5.4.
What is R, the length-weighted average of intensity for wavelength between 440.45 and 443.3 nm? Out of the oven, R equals 5.38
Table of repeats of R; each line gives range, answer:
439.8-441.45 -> 5.33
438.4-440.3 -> 5.38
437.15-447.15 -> 5.41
